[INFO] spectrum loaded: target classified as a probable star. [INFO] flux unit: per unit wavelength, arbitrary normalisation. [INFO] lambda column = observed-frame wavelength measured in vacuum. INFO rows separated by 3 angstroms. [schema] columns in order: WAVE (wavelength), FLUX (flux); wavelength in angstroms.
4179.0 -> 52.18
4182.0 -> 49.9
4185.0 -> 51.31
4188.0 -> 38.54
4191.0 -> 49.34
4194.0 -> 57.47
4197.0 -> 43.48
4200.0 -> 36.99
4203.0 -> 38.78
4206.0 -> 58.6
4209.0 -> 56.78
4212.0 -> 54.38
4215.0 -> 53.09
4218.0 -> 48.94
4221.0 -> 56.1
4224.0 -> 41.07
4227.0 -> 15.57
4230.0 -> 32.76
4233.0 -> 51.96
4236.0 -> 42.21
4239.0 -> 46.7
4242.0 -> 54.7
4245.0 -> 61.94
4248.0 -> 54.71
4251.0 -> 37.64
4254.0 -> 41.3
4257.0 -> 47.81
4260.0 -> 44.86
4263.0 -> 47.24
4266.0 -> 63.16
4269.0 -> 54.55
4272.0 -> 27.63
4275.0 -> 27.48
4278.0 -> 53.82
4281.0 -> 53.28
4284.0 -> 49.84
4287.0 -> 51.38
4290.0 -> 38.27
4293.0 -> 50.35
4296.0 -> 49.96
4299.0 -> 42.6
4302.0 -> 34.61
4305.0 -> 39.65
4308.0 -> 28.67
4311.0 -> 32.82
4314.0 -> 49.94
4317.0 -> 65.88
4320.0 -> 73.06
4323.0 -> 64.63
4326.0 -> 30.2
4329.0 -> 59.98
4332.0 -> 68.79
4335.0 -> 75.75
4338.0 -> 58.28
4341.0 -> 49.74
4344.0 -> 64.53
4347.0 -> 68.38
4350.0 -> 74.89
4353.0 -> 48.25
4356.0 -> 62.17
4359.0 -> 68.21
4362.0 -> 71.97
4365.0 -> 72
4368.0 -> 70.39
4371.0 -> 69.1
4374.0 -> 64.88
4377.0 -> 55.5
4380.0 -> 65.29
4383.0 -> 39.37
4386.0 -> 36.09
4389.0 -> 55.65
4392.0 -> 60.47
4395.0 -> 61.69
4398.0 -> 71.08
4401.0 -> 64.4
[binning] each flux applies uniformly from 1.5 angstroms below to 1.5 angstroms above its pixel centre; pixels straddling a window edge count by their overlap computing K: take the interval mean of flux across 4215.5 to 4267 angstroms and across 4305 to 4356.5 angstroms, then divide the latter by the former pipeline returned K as 1.23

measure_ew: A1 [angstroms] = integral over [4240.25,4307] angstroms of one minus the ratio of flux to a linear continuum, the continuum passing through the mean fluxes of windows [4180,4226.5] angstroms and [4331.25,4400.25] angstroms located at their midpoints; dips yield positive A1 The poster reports 9.4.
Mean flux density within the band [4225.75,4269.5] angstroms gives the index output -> 46.5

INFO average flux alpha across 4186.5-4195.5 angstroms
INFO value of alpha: 48.5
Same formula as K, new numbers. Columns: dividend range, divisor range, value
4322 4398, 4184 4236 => 1.32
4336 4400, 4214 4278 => 1.35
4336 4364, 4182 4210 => 1.32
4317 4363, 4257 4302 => 1.35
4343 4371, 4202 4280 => 1.43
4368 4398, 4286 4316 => 1.38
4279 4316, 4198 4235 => 0.97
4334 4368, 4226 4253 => 1.45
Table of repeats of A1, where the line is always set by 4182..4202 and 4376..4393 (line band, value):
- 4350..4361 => -2.4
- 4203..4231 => 0.4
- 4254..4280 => 1.4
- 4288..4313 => 4.7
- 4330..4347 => -4.5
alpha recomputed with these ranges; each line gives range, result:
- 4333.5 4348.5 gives 63.3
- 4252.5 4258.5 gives 44.6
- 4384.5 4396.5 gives 53.5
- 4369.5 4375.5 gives 67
